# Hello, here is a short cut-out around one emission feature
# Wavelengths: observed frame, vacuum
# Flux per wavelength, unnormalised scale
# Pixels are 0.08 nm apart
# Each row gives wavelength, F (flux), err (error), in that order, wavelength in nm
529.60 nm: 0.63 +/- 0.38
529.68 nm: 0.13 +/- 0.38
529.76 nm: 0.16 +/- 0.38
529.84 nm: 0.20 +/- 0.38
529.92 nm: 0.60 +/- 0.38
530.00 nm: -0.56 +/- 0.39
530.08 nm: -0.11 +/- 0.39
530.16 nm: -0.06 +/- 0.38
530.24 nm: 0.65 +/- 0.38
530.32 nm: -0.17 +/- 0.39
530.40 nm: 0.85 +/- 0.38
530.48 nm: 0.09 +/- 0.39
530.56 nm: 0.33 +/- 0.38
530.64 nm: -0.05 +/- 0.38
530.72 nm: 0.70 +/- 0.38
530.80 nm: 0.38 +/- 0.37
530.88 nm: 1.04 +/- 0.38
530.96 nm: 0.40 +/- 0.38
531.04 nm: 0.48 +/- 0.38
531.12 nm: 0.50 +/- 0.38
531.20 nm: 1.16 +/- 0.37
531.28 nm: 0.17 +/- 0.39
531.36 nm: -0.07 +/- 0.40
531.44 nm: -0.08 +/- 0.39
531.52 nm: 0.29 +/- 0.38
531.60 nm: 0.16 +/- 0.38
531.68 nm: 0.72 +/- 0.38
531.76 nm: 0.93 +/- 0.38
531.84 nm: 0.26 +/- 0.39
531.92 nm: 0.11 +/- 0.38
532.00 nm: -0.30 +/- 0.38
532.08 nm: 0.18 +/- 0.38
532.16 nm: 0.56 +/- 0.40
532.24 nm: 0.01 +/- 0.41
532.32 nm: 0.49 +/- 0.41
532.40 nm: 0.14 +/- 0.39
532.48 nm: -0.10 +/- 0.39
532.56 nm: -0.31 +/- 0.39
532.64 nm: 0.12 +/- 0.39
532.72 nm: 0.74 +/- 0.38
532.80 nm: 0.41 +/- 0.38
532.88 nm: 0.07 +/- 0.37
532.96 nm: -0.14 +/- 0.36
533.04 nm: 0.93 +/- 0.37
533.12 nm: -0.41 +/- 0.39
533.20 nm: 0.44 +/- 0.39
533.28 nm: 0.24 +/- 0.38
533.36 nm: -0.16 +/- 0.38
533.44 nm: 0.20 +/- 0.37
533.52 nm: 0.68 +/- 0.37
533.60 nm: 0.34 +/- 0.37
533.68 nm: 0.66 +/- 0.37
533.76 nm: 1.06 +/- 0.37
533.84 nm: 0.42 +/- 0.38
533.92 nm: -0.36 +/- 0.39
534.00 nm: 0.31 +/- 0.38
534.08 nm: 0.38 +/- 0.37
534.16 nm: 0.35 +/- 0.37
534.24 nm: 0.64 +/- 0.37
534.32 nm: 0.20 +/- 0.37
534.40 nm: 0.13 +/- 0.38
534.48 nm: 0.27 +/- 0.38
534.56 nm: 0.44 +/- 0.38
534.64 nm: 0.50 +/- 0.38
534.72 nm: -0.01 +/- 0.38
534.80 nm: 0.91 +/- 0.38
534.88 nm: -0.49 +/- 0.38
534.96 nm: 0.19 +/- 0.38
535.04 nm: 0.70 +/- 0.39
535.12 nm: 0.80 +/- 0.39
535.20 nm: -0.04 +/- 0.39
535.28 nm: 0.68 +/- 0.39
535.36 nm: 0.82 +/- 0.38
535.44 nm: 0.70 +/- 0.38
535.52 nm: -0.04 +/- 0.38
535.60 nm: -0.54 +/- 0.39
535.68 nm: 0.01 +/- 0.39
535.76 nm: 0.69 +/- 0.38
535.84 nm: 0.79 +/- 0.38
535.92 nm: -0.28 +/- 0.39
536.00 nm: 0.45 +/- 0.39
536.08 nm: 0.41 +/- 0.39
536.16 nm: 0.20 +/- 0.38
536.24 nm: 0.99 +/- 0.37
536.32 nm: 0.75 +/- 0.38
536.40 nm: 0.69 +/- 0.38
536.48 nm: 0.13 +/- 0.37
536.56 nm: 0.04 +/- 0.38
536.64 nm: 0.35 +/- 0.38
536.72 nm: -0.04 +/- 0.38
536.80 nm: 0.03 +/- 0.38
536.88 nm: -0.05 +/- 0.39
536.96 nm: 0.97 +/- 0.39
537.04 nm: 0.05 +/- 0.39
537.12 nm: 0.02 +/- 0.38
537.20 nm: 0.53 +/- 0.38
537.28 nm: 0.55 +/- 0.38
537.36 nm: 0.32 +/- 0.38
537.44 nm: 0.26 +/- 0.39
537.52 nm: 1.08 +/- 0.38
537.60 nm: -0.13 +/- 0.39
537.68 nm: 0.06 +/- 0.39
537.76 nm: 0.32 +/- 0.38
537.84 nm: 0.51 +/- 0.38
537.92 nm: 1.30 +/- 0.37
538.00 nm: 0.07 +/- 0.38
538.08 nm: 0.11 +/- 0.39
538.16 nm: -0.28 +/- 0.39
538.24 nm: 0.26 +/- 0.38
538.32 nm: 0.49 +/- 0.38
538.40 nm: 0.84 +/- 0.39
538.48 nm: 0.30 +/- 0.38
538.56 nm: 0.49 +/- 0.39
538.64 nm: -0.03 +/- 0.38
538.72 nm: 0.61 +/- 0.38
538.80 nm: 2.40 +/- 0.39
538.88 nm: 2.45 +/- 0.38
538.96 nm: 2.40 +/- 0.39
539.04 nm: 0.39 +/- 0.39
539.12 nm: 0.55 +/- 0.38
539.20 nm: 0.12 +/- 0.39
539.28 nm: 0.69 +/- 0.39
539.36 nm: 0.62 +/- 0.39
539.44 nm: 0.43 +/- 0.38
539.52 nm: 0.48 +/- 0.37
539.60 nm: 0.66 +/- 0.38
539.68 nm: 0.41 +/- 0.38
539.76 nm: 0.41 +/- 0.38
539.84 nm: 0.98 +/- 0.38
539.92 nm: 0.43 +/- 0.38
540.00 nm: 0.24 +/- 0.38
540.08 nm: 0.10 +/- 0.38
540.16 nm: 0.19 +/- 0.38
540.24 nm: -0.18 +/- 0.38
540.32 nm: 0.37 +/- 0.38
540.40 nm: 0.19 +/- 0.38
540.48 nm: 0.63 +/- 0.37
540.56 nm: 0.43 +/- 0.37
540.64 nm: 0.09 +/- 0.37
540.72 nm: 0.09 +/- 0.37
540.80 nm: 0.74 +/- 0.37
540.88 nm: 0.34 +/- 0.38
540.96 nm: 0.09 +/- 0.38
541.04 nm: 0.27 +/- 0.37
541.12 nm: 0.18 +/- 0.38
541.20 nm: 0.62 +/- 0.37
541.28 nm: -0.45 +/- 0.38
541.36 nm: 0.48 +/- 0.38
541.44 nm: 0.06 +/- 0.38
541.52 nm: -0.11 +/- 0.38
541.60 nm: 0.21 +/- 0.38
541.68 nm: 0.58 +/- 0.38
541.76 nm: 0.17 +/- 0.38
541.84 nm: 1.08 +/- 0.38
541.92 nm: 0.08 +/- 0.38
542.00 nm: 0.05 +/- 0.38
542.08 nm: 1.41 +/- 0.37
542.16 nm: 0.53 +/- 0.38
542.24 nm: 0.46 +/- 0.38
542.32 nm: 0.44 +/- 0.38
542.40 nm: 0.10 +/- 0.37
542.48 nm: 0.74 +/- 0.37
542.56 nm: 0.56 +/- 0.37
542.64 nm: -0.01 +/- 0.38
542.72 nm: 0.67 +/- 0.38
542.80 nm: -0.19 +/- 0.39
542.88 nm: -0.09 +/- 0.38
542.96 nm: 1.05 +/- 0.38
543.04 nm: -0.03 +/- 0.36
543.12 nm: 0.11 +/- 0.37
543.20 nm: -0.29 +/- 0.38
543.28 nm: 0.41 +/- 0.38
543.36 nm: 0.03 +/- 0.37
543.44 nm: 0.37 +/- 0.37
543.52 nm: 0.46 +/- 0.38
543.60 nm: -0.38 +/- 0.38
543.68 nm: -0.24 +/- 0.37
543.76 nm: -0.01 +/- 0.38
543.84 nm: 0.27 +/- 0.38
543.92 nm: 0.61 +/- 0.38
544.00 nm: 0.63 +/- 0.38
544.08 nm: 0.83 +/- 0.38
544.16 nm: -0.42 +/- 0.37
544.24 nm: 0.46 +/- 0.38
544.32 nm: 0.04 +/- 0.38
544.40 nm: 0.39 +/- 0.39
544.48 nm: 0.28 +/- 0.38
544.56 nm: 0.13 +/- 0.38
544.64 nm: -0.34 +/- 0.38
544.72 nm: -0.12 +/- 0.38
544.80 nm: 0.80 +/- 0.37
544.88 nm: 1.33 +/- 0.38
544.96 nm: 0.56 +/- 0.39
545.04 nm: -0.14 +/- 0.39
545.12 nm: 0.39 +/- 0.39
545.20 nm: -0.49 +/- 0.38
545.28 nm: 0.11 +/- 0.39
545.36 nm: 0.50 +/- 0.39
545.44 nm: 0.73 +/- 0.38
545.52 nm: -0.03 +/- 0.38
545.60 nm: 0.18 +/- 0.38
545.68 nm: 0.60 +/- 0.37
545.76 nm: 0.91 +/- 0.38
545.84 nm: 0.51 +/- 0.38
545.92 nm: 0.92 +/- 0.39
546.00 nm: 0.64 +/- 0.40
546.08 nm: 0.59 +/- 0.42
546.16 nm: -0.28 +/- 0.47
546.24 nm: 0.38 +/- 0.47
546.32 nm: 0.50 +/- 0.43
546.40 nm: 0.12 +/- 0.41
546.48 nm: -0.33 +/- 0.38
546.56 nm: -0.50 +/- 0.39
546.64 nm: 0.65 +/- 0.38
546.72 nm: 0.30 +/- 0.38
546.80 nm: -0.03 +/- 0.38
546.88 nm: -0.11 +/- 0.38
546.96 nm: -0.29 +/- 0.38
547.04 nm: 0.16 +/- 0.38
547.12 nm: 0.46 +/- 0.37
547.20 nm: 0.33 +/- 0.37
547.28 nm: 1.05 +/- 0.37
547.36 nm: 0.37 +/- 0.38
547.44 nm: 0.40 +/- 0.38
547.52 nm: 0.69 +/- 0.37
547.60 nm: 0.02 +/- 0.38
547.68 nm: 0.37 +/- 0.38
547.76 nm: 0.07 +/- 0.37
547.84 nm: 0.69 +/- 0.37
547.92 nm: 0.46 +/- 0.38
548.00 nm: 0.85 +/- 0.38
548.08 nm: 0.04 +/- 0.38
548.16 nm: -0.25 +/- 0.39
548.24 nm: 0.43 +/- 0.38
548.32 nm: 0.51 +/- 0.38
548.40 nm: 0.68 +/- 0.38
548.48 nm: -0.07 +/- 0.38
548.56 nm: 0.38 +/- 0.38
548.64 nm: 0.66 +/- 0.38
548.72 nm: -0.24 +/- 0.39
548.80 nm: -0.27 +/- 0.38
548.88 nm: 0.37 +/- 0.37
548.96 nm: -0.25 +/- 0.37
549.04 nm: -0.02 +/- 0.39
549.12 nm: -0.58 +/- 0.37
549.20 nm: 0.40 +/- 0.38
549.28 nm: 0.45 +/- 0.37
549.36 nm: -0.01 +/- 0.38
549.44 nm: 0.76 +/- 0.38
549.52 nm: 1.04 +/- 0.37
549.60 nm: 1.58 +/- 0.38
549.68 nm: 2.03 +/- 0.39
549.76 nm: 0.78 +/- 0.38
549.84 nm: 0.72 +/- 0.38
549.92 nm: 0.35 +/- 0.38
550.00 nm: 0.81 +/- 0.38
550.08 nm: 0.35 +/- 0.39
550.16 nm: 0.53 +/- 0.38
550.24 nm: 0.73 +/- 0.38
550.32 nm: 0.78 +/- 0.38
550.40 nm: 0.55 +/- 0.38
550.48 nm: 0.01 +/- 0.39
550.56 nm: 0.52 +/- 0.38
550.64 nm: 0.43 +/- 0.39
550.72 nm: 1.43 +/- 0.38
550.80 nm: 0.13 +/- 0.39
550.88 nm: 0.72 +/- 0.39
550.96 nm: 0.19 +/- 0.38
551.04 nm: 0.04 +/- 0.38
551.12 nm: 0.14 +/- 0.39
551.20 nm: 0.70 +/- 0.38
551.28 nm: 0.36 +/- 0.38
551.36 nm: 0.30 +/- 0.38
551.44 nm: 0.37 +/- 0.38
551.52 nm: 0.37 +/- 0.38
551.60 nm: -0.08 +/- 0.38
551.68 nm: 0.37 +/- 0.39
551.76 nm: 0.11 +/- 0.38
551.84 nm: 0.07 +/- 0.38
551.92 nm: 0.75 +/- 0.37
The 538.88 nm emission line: H-beta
